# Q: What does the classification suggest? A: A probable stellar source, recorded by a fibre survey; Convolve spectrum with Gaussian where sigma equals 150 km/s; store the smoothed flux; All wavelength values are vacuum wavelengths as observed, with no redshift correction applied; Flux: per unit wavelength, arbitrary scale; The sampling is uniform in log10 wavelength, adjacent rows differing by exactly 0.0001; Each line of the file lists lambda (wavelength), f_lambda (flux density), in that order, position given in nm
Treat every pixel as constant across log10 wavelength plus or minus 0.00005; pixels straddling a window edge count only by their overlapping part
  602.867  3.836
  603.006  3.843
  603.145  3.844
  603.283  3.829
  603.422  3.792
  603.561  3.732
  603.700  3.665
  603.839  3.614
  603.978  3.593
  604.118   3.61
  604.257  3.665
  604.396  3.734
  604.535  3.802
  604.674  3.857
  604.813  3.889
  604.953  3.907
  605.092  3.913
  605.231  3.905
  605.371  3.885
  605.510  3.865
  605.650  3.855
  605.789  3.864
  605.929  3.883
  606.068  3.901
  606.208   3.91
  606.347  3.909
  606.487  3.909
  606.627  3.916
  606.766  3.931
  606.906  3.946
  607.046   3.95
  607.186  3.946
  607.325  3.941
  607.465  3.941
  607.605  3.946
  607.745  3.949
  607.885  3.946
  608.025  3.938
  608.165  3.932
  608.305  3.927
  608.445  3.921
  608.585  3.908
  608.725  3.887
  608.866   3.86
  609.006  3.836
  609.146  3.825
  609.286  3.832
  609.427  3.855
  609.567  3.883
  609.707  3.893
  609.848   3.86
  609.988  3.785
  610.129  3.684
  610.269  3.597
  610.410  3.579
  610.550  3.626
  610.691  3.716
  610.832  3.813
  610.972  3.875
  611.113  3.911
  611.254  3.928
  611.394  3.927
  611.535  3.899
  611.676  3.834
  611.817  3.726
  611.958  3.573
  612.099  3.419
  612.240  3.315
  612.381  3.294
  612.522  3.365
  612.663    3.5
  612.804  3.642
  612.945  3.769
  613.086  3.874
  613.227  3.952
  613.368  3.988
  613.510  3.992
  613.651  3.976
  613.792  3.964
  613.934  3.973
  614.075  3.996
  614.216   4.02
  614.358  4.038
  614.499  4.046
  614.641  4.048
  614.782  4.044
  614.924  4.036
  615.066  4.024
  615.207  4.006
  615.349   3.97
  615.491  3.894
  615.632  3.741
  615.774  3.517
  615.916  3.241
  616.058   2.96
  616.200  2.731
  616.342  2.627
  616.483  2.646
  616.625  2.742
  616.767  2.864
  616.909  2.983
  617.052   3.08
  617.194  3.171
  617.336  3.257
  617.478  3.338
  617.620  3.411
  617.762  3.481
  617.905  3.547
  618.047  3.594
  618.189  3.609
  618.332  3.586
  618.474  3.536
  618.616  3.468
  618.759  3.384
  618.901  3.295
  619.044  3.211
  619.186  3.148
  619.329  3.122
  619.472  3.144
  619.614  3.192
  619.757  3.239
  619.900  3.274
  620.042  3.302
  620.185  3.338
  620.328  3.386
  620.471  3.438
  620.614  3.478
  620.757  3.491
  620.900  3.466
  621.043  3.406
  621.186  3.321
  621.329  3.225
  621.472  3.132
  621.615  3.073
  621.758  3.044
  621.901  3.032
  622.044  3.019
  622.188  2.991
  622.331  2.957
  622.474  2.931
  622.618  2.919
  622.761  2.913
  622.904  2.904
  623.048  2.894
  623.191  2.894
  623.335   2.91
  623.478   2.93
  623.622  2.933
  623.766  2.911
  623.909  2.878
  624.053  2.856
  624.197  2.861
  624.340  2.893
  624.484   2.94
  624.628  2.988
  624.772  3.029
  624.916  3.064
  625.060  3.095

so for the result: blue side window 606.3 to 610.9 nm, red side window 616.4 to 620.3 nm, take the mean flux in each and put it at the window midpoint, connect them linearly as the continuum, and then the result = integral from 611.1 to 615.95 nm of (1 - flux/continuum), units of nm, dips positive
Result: -0.361 nm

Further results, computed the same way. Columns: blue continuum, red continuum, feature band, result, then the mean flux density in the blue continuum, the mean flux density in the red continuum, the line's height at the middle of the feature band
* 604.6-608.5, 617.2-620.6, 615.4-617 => 0.18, 3.91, 3.36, 3.48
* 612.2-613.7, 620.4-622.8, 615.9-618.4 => 0.20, 3.7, 3.17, 3.44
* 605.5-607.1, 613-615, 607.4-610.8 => 0.08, 3.9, 3.99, 3.94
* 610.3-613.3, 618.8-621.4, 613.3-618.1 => -0.06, 3.69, 3.31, 3.51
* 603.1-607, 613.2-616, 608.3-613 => 0.17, 3.83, 3.92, 3.88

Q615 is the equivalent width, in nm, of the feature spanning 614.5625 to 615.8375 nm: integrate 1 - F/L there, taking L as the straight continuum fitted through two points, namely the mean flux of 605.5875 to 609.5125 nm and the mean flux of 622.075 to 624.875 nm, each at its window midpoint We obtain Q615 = -0.18 nm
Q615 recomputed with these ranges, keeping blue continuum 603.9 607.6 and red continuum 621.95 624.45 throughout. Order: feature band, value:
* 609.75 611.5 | -0.09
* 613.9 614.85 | -0.18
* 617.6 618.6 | -0.11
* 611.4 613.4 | -0.09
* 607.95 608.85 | -0.05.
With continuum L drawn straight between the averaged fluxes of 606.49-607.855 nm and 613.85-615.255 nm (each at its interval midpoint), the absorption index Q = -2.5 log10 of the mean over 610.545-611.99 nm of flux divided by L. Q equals 0.05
